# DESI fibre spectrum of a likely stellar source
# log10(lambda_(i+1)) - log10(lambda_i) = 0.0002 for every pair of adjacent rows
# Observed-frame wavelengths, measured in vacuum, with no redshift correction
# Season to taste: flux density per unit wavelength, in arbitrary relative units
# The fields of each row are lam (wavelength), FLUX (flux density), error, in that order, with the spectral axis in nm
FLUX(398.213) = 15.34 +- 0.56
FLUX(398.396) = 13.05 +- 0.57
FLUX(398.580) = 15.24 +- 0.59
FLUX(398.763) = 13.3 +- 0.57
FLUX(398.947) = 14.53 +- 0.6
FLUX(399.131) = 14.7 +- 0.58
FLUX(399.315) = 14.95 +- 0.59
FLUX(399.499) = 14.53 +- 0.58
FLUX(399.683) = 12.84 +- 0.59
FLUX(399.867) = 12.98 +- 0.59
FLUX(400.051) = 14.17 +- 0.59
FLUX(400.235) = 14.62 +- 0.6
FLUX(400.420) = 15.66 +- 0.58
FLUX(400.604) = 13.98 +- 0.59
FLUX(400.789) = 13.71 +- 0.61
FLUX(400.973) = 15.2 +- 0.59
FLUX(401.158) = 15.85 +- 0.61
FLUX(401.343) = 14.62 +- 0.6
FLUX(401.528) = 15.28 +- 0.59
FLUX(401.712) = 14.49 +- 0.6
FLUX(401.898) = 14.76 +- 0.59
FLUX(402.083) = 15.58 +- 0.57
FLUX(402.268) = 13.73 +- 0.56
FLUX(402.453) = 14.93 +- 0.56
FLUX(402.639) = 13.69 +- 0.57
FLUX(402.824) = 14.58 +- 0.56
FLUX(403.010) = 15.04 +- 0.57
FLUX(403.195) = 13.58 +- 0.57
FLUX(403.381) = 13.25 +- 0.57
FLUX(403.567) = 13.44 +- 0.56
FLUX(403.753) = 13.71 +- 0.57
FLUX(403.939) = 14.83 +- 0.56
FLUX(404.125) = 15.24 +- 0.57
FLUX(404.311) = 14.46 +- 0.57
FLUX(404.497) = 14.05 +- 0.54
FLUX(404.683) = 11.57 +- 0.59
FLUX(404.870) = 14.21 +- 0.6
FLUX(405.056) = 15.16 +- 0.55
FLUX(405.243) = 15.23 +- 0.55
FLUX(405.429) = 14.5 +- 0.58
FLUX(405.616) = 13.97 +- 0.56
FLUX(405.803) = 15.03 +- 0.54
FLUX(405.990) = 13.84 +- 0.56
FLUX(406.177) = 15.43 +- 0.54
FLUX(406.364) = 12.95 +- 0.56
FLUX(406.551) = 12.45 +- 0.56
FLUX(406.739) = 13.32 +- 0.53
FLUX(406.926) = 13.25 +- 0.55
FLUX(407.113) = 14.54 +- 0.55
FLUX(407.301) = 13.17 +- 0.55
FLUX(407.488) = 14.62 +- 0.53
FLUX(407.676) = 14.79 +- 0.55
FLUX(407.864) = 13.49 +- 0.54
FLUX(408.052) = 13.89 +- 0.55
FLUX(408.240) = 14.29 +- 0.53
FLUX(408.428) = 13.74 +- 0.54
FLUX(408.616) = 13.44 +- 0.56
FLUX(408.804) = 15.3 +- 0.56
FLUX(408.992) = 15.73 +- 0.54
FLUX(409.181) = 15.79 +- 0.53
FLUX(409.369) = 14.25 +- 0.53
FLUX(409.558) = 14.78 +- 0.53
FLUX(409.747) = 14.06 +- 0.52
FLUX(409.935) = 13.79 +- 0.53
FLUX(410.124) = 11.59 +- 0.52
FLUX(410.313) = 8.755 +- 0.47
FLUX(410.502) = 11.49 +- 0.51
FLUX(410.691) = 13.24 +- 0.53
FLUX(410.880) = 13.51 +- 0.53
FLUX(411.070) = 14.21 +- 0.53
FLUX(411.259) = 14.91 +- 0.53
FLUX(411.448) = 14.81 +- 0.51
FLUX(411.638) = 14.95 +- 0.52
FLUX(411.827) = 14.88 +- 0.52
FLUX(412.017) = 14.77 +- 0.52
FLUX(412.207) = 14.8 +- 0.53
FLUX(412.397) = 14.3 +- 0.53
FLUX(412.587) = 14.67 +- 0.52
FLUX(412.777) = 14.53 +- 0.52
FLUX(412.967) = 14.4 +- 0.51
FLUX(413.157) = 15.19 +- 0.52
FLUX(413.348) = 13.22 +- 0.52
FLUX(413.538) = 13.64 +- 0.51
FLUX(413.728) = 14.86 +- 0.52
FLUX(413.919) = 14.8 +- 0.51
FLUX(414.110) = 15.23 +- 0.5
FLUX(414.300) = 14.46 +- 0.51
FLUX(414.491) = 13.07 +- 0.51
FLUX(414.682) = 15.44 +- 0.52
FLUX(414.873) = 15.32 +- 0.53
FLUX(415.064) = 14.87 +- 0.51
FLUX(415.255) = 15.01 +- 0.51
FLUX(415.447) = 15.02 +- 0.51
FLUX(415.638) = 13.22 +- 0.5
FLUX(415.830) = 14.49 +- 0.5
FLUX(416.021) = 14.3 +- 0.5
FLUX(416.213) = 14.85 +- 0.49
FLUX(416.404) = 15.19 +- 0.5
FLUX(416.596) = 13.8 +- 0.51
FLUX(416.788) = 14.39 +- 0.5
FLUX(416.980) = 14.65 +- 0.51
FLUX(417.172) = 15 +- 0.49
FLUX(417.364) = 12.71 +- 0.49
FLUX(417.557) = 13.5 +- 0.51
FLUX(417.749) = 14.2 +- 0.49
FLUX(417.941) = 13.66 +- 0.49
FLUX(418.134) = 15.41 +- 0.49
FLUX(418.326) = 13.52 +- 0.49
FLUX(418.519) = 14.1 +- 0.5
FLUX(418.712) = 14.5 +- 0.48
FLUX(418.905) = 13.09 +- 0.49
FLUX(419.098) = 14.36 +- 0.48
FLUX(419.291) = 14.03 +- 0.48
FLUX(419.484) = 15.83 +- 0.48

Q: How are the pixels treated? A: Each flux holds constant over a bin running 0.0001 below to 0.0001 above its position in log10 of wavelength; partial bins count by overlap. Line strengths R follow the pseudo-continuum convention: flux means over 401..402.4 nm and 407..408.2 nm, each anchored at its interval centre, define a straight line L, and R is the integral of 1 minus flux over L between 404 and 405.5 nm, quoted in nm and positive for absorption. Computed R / 0.02 nm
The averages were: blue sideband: 14.9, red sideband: 14.1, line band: 14.3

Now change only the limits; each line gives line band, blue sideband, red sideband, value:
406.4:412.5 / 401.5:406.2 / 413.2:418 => 0.20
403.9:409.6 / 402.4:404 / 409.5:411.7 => -0.22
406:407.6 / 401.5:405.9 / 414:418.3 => 0.07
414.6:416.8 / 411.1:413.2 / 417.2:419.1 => -0.06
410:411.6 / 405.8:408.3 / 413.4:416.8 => 0.15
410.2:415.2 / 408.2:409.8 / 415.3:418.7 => 0.10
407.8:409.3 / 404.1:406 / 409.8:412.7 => -0.06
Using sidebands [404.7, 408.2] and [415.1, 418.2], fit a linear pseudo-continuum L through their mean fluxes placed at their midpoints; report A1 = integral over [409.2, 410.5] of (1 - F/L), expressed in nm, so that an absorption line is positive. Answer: 0.11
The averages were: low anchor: 14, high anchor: 14.3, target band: 12.9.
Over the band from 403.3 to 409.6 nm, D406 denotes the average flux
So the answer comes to 14.2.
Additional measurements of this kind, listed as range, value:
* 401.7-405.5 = 14.3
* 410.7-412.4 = 14.5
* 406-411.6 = 13.8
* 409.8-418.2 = 14.2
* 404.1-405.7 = 14.2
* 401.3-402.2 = 14.9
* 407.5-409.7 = 14.5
